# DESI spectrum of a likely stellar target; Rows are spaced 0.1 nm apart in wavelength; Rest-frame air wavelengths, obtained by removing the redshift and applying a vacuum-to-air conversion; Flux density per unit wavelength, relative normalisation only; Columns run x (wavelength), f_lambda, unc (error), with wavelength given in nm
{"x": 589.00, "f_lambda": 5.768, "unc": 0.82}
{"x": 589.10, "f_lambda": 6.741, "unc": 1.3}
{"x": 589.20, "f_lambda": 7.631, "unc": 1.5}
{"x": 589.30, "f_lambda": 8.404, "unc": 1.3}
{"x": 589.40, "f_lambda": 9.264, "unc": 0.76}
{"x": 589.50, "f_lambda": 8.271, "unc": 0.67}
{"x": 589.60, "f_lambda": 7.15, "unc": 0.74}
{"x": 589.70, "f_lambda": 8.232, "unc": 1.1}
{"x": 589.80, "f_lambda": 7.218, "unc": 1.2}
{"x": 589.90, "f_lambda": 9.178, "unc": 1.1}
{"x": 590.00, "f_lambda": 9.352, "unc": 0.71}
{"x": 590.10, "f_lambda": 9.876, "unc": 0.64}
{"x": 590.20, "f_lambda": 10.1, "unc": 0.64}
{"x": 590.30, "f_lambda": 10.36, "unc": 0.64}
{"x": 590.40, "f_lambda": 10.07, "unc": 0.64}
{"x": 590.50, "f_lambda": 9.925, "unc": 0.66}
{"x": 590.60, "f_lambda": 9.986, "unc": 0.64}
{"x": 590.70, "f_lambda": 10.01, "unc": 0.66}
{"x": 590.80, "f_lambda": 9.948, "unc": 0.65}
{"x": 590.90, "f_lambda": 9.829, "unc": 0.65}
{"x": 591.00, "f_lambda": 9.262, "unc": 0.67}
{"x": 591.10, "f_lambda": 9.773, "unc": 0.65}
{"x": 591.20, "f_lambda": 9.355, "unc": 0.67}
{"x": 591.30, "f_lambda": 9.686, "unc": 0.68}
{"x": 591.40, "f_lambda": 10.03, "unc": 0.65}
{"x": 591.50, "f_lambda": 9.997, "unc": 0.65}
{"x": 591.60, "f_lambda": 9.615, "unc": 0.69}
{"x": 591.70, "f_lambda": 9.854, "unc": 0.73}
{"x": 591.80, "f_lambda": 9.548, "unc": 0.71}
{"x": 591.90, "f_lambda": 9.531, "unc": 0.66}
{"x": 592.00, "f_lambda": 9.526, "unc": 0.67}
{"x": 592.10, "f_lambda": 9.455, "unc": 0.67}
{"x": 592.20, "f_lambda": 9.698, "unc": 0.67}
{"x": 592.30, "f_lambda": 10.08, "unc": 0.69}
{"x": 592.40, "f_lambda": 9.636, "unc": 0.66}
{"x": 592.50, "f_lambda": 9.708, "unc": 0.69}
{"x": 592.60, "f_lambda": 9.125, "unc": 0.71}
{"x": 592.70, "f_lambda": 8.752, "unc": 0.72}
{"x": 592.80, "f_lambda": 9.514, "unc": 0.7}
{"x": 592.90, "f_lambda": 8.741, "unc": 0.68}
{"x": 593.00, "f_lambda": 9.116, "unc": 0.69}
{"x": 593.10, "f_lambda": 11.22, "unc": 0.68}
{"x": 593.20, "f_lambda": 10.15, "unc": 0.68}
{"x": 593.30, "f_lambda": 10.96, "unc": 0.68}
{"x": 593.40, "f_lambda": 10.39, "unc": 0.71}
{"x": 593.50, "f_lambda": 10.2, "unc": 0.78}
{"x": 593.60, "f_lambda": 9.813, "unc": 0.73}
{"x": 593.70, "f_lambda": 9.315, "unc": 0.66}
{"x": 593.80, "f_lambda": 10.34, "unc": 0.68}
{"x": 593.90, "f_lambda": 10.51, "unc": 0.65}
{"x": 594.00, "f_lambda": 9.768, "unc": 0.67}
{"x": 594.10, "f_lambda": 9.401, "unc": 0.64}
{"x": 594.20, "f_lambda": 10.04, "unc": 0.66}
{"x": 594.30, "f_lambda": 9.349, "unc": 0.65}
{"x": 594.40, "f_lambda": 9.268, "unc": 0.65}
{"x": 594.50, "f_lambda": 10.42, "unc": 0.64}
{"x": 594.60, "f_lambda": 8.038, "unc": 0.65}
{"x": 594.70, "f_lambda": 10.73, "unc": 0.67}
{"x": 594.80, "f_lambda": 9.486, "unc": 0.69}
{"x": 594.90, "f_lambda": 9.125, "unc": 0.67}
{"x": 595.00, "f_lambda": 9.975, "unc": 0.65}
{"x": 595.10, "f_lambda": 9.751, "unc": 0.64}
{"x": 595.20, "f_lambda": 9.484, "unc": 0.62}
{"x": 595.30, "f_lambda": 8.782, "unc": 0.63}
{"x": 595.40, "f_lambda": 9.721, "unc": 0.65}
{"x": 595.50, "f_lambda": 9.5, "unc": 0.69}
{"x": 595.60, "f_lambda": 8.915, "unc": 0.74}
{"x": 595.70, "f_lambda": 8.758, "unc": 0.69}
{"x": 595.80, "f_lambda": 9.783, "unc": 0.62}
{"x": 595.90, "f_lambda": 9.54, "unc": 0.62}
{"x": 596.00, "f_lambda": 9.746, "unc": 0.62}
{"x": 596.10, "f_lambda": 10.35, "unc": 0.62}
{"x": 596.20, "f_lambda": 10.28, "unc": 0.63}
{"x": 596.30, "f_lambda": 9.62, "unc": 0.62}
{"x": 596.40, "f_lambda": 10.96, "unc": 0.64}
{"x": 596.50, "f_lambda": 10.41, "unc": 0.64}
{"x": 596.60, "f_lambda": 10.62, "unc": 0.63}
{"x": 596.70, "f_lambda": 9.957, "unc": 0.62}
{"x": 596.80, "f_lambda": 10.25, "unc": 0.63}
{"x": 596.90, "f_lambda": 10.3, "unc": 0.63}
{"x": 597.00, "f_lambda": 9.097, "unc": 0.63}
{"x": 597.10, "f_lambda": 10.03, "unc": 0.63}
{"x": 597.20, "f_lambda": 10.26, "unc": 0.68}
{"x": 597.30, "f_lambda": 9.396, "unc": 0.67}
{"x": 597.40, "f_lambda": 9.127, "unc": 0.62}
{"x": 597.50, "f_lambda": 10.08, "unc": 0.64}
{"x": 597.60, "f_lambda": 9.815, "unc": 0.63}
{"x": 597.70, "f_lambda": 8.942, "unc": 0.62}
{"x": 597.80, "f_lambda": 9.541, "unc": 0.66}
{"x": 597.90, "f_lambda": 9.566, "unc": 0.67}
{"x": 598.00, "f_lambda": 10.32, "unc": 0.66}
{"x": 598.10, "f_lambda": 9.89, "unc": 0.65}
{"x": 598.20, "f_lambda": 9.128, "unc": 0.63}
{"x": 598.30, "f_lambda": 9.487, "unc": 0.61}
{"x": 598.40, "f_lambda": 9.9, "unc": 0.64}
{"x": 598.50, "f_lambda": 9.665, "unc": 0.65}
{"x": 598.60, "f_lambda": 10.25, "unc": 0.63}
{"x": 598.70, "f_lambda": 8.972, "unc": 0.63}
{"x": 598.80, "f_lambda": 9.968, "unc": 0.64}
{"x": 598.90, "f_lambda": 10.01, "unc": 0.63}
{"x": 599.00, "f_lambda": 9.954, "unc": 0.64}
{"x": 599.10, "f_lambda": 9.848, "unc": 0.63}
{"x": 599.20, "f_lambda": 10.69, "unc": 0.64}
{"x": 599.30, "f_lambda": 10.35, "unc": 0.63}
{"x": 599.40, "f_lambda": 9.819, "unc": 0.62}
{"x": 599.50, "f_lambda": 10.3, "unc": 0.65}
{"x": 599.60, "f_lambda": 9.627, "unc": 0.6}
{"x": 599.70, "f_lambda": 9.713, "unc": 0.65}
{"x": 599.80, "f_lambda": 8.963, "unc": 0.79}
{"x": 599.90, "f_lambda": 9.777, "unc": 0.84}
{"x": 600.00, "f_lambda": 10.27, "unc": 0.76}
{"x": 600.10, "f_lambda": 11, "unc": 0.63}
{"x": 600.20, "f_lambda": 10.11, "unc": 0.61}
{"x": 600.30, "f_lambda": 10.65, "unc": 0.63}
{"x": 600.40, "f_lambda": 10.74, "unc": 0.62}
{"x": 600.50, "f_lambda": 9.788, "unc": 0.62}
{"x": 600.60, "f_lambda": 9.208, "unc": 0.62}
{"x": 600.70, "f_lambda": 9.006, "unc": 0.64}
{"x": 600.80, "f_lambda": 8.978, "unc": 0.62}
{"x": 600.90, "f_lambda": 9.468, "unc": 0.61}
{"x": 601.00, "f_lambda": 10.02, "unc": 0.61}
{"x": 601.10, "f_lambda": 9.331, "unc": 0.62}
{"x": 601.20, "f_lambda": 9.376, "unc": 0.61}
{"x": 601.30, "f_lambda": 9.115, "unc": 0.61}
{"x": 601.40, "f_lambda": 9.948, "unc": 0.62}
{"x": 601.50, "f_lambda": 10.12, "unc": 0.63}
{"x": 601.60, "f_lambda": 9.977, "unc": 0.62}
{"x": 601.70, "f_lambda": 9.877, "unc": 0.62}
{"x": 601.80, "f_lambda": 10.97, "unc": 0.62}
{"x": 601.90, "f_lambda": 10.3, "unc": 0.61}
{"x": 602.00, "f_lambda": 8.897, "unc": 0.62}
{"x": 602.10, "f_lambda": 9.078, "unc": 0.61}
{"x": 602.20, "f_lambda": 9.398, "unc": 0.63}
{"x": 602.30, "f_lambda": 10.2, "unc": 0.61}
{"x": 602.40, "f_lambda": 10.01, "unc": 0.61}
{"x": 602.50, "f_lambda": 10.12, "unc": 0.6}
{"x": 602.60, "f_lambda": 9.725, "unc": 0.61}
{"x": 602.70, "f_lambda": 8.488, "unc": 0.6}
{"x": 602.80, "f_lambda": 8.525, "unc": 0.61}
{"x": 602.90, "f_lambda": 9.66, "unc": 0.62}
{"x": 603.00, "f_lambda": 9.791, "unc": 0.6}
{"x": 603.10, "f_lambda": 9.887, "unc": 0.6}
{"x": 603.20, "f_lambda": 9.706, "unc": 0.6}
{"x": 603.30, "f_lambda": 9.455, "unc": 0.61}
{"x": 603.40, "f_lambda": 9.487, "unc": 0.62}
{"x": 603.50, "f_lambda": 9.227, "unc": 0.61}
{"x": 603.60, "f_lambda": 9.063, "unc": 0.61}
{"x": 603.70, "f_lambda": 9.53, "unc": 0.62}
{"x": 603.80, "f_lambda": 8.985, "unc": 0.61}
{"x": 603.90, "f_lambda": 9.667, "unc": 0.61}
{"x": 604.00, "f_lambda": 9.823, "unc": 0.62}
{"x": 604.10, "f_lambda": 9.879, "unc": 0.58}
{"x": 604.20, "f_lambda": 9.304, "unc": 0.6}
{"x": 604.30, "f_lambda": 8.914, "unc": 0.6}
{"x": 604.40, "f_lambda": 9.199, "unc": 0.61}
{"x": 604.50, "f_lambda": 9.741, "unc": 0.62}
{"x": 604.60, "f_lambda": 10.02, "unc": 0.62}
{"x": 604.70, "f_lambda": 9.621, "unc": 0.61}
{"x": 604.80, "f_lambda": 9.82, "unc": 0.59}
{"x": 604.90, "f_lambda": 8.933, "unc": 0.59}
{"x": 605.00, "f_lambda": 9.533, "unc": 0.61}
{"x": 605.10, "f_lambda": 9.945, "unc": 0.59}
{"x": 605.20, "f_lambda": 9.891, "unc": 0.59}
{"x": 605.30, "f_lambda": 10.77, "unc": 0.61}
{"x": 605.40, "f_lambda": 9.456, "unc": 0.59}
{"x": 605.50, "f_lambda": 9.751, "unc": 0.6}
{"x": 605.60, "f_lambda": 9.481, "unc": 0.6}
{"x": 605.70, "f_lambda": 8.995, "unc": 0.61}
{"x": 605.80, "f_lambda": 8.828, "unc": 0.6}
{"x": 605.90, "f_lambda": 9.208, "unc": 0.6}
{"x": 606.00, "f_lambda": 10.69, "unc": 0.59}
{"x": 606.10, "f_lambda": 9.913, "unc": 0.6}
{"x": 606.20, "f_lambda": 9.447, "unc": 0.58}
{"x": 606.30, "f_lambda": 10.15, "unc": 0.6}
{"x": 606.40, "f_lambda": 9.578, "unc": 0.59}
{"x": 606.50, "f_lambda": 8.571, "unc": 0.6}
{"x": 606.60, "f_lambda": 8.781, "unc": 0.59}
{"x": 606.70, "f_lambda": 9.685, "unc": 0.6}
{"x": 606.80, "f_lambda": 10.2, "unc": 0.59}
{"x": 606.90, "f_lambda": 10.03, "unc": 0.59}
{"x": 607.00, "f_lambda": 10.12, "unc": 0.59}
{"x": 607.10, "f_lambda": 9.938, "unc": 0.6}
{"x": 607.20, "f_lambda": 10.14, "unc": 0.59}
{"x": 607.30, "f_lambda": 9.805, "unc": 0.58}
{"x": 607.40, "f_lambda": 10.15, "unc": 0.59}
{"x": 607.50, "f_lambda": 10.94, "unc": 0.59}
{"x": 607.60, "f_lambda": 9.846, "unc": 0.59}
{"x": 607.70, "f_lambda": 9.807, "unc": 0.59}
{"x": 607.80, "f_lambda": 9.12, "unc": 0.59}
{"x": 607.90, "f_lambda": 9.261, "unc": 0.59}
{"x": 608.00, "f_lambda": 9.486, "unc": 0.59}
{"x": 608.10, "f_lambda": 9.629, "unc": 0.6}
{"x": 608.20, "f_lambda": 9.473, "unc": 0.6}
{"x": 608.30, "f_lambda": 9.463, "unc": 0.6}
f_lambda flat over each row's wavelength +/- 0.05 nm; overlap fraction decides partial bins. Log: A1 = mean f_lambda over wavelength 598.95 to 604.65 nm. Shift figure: 9.7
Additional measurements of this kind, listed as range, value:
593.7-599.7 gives 9.78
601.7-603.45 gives 9.64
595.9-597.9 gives 9.92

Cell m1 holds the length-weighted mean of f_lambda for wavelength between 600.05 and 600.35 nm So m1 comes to 10.6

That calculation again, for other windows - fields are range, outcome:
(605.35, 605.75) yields 9.42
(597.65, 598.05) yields 9.59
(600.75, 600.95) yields 9.22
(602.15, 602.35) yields 9.8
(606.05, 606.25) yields 9.68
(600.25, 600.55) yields 10.4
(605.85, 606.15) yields 9.94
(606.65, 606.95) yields 9.97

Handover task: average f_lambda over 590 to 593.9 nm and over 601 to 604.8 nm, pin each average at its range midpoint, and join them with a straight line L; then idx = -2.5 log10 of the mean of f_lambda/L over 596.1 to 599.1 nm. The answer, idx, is -0.02 mag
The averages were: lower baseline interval 9.81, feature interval 9.86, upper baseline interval 9.59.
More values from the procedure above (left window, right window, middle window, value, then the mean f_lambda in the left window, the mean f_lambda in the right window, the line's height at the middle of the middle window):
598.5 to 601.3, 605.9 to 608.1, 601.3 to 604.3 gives 0.024 mag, 9.84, 9.78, 9.82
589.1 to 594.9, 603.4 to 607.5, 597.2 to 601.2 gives -0.023 mag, 9.52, 9.63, 9.58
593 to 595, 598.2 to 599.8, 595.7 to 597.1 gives -0.016 mag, 9.9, 9.85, 9.88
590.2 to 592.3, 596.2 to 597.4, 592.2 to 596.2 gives 0.027 mag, 9.79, 10.1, 9.93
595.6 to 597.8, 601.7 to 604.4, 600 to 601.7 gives -0.019 mag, 9.84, 9.54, 9.65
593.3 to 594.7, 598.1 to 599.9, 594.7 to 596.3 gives 0.027 mag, 9.84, 9.8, 9.83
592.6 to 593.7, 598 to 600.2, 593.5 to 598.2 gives 0.013 mag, 9.83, 9.9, 9.86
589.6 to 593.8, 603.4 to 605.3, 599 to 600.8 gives -0.043 mag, 9.64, 9.54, 9.57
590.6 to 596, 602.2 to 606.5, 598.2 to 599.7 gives -0.029 mag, 9.67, 9.57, 9.62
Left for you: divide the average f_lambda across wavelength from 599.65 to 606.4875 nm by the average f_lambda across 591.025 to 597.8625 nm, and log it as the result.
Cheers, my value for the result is 0.99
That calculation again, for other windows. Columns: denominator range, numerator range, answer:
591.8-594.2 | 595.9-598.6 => 1.01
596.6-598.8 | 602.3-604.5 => 0.97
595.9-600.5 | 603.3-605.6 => 0.96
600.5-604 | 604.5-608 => 1.02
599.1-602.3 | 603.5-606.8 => 0.97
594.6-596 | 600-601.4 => 1.03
